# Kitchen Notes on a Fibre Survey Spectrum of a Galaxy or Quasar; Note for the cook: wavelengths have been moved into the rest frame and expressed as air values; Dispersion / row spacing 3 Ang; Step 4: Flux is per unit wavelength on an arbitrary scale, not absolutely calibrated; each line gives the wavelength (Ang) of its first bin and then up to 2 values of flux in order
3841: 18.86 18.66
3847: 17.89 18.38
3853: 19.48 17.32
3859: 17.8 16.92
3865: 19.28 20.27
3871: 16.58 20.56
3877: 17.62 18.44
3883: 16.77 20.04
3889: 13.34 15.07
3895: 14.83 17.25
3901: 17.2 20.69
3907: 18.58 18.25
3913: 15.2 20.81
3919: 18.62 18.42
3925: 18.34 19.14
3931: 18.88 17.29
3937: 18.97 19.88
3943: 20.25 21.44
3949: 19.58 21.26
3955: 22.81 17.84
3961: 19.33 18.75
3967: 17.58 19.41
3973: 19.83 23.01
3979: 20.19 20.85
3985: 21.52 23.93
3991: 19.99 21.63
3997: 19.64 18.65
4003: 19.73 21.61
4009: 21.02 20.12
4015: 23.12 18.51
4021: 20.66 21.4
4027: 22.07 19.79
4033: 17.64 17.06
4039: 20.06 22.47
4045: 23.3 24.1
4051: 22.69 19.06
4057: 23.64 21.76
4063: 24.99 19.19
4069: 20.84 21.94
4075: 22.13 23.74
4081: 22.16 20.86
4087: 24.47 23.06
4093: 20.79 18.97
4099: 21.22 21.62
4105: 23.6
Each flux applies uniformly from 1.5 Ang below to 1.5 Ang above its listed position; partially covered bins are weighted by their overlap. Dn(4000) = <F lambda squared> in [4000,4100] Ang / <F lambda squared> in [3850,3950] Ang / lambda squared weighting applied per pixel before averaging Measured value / 1.3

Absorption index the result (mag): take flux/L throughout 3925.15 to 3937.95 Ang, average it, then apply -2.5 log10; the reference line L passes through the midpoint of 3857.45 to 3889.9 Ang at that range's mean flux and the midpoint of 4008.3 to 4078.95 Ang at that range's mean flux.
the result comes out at 0.04 mag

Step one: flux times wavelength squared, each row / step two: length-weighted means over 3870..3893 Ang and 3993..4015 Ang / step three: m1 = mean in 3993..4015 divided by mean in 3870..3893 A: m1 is 1.26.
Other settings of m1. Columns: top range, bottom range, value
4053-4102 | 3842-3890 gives 1.34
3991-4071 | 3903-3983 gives 1.13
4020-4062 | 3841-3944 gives 1.26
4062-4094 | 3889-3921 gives 1.38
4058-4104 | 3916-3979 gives 1.19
